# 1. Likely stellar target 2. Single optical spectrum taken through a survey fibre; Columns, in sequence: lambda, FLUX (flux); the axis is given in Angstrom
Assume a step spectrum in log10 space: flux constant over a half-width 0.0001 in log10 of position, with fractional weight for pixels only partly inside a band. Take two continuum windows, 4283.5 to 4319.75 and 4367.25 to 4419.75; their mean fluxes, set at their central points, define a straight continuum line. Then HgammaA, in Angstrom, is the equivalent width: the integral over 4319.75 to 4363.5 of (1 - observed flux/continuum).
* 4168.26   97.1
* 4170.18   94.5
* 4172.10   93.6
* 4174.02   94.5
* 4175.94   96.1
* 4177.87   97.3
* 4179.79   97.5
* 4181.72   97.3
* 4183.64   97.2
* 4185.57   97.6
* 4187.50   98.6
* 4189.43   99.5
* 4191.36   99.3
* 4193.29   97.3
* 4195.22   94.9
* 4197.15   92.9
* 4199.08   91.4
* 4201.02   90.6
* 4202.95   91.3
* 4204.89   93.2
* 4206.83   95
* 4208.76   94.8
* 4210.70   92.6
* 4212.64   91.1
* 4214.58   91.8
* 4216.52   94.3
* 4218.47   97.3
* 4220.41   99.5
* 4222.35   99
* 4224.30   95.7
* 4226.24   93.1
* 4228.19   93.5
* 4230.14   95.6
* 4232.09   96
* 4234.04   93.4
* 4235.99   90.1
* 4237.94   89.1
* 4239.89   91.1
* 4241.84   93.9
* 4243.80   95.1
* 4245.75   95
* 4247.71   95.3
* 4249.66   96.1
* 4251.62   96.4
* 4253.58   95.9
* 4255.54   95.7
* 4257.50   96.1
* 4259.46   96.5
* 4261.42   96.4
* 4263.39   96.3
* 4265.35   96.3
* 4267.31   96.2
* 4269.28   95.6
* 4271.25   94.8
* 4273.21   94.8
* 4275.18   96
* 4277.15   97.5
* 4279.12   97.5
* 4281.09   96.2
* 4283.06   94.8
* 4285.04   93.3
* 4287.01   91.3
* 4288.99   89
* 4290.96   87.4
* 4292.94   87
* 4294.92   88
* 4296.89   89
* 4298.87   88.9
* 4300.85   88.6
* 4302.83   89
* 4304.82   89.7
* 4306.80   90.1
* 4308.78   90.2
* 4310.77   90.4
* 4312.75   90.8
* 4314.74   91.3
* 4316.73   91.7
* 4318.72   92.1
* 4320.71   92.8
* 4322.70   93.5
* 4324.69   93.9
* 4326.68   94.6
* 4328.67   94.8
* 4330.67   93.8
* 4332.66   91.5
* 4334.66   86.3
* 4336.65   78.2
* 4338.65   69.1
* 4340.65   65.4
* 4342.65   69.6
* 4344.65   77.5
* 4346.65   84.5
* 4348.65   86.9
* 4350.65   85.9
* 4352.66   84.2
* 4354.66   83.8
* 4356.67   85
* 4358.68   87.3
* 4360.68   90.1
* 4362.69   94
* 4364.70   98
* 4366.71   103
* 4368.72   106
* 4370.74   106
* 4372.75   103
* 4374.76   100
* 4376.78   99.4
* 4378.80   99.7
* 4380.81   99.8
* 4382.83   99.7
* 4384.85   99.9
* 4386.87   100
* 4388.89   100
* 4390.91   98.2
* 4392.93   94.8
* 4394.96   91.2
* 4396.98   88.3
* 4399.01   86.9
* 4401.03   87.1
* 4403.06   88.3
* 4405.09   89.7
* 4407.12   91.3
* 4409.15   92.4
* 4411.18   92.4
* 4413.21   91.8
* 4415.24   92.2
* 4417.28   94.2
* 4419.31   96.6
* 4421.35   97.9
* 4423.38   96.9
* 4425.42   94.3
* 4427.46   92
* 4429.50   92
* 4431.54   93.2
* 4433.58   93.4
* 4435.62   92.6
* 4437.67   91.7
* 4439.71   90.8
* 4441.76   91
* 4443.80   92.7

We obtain 3.27 Angstrom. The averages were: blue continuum 89.9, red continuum 95.8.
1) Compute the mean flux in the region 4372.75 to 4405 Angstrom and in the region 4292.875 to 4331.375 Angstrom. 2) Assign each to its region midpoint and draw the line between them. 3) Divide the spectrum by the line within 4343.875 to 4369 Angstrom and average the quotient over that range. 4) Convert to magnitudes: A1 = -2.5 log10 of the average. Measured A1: 0.05 mag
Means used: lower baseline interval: 91.1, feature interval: 89.4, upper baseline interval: 95.6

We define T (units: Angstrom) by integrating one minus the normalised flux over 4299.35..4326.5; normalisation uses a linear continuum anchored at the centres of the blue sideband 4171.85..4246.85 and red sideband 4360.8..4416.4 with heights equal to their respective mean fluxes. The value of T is 1.2 Angstrom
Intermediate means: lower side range 94.8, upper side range 95.9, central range 91.1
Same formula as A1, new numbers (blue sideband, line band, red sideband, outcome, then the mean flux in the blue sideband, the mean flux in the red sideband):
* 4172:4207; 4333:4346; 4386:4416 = 0.23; 95.6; 92.3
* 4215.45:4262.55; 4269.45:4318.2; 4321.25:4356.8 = -0.03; 95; 84.5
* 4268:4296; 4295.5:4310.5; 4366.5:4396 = 0.06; 93.1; 99.9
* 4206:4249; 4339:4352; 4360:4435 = 0.22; 94.2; 95.5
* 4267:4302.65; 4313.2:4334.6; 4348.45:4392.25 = 0.02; 92.4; 96.1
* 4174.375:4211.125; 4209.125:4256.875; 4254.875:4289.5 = 0.01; 95.5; 95.3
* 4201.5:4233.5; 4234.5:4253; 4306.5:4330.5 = 0.00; 94.5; 92.3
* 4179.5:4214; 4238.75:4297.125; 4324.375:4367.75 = -0.04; 95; 86.2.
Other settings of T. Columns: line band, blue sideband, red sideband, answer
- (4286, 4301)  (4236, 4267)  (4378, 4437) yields 1.0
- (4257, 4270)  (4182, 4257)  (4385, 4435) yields -0.2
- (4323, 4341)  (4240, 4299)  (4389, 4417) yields 1.3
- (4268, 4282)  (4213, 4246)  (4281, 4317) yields -0.7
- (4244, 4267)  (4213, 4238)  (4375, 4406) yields -0.3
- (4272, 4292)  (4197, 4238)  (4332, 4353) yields -1.7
